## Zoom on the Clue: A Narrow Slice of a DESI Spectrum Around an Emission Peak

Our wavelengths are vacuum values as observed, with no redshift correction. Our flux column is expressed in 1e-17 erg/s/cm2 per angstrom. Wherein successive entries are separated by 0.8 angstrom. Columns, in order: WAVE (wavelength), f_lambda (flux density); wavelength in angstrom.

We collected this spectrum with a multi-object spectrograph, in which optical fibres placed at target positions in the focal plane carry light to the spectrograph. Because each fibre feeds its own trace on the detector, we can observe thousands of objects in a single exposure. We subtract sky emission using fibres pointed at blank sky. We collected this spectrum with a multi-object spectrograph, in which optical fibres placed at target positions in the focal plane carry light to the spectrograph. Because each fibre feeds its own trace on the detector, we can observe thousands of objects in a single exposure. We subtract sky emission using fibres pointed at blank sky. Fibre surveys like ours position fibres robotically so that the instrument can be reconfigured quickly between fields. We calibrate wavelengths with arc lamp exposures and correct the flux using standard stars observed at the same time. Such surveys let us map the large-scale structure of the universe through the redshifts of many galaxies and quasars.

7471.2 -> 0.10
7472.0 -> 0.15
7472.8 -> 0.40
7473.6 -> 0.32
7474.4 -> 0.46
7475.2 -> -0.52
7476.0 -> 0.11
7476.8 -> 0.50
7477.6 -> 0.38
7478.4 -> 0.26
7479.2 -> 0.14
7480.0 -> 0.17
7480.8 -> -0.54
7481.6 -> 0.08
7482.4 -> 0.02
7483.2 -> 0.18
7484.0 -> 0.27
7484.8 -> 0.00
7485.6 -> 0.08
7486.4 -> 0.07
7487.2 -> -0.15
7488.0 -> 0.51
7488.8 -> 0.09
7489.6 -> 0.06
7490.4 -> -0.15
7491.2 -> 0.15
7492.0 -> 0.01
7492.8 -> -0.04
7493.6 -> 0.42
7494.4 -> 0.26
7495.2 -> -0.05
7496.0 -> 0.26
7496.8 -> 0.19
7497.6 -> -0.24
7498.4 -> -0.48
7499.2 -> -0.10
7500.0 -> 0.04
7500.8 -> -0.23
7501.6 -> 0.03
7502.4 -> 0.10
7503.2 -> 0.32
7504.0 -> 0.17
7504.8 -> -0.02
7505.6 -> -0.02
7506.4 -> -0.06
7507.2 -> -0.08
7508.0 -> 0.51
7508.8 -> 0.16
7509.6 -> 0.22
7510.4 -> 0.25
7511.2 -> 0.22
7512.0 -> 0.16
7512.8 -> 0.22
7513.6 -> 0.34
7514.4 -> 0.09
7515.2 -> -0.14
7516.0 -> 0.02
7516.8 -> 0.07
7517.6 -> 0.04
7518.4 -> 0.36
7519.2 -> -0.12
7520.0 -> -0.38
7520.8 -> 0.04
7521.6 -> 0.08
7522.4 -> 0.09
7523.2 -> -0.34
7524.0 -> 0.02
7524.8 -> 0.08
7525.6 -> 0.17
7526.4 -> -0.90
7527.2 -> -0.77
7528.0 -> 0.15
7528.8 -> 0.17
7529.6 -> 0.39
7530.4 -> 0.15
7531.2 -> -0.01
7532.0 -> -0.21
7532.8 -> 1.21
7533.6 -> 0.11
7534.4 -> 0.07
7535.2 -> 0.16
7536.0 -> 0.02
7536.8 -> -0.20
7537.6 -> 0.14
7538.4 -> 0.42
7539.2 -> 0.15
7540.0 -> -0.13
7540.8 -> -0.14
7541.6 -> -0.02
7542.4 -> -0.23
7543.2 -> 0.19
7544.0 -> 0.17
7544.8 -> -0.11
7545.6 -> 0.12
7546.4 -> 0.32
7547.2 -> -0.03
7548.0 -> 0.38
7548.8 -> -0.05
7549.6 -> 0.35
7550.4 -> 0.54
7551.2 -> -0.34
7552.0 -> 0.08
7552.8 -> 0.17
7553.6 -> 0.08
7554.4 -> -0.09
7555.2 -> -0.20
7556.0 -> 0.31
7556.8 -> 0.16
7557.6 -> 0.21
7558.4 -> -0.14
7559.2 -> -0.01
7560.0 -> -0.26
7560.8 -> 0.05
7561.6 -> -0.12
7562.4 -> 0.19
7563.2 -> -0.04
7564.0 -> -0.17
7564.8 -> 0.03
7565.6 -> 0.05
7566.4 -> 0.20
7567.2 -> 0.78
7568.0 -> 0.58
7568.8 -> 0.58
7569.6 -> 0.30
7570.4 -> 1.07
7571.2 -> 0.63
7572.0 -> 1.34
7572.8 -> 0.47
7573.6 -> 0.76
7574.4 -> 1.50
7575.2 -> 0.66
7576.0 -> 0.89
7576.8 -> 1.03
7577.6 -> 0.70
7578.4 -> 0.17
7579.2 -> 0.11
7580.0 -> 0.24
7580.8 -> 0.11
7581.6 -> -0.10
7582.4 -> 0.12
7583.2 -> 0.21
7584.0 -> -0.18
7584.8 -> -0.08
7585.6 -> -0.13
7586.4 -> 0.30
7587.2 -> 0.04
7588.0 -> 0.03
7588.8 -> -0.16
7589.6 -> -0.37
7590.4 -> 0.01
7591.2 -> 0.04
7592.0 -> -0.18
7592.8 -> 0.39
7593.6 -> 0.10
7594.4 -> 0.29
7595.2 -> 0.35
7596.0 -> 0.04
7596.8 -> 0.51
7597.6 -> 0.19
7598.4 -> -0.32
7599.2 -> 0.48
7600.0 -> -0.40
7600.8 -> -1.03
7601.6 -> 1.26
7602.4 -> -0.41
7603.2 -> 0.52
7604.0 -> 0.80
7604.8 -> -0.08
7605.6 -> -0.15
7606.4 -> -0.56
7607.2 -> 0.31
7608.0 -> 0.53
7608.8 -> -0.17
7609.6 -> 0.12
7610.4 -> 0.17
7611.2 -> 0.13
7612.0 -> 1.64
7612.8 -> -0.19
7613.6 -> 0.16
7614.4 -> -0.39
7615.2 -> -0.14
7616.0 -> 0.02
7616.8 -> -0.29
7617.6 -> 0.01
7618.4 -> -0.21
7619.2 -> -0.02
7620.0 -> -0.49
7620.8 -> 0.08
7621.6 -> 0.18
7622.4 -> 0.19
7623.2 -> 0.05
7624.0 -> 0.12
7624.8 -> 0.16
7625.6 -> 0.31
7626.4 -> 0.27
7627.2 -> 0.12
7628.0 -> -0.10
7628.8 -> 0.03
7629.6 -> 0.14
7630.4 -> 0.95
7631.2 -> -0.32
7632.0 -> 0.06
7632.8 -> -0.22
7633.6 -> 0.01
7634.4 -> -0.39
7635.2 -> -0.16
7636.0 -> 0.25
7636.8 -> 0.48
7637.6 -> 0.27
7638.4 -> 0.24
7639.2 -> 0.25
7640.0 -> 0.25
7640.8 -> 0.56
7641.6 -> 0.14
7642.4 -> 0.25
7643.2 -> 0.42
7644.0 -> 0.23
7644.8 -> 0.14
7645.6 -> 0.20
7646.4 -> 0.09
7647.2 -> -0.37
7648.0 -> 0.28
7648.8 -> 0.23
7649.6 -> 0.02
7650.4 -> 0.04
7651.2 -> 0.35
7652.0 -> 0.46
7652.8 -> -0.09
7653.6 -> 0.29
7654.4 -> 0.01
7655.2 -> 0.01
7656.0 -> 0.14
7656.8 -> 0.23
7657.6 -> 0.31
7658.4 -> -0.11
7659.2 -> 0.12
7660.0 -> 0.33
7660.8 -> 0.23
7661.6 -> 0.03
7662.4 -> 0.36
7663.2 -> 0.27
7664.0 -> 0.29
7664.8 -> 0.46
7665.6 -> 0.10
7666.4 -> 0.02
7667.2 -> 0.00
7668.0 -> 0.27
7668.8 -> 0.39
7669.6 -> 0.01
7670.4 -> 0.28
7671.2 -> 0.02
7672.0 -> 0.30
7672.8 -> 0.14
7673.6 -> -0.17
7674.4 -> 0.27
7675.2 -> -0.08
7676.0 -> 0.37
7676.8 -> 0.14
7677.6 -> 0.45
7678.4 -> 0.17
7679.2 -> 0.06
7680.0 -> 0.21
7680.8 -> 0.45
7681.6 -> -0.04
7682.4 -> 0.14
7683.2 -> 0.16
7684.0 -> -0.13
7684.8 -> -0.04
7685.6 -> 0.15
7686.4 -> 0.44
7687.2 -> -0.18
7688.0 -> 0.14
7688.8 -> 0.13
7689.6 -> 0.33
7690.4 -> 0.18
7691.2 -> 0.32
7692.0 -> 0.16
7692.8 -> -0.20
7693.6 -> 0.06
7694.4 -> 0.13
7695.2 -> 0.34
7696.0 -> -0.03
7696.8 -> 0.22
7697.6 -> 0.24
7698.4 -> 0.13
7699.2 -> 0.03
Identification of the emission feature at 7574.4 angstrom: [O II] 3727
